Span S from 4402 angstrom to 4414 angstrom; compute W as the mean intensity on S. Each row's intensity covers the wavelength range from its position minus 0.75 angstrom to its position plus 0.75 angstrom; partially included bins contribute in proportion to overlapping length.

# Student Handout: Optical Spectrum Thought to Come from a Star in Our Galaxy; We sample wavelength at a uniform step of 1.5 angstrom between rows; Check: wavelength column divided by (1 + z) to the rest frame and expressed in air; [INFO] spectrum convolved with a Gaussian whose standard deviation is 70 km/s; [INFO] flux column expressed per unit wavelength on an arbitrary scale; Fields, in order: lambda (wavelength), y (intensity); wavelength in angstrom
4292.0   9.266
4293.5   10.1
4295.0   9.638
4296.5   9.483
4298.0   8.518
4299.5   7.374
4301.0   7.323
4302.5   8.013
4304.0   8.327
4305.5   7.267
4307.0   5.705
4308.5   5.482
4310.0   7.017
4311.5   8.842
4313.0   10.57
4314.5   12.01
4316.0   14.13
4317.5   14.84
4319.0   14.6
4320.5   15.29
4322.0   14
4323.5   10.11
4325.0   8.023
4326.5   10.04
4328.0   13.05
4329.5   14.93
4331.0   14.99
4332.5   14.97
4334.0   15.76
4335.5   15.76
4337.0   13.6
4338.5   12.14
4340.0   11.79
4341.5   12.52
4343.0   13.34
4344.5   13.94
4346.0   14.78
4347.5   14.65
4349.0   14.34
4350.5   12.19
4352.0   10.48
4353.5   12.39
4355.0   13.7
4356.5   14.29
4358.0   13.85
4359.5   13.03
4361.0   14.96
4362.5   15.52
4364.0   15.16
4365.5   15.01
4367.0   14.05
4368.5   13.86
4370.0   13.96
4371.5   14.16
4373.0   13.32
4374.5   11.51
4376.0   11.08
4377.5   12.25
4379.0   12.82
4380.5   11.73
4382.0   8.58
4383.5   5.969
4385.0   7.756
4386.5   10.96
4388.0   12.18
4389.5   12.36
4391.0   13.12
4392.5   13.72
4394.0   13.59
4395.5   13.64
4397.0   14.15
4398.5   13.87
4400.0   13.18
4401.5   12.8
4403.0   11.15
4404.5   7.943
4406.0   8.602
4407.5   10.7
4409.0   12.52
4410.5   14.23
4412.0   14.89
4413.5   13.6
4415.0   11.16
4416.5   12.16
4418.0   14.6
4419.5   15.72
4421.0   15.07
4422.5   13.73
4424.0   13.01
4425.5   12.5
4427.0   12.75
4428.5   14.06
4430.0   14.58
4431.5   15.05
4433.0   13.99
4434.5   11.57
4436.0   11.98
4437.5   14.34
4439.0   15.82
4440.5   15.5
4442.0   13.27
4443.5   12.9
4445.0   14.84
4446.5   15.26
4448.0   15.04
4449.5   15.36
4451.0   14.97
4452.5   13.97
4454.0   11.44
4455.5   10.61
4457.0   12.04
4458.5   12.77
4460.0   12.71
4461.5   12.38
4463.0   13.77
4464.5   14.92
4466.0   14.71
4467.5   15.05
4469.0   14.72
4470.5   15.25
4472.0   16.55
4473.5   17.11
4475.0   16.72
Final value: 11.7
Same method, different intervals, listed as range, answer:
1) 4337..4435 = 12.9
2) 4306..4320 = 10.4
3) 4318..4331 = 12.7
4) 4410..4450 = 14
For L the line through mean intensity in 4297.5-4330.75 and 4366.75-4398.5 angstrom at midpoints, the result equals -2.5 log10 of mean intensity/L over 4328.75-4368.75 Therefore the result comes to -0.23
